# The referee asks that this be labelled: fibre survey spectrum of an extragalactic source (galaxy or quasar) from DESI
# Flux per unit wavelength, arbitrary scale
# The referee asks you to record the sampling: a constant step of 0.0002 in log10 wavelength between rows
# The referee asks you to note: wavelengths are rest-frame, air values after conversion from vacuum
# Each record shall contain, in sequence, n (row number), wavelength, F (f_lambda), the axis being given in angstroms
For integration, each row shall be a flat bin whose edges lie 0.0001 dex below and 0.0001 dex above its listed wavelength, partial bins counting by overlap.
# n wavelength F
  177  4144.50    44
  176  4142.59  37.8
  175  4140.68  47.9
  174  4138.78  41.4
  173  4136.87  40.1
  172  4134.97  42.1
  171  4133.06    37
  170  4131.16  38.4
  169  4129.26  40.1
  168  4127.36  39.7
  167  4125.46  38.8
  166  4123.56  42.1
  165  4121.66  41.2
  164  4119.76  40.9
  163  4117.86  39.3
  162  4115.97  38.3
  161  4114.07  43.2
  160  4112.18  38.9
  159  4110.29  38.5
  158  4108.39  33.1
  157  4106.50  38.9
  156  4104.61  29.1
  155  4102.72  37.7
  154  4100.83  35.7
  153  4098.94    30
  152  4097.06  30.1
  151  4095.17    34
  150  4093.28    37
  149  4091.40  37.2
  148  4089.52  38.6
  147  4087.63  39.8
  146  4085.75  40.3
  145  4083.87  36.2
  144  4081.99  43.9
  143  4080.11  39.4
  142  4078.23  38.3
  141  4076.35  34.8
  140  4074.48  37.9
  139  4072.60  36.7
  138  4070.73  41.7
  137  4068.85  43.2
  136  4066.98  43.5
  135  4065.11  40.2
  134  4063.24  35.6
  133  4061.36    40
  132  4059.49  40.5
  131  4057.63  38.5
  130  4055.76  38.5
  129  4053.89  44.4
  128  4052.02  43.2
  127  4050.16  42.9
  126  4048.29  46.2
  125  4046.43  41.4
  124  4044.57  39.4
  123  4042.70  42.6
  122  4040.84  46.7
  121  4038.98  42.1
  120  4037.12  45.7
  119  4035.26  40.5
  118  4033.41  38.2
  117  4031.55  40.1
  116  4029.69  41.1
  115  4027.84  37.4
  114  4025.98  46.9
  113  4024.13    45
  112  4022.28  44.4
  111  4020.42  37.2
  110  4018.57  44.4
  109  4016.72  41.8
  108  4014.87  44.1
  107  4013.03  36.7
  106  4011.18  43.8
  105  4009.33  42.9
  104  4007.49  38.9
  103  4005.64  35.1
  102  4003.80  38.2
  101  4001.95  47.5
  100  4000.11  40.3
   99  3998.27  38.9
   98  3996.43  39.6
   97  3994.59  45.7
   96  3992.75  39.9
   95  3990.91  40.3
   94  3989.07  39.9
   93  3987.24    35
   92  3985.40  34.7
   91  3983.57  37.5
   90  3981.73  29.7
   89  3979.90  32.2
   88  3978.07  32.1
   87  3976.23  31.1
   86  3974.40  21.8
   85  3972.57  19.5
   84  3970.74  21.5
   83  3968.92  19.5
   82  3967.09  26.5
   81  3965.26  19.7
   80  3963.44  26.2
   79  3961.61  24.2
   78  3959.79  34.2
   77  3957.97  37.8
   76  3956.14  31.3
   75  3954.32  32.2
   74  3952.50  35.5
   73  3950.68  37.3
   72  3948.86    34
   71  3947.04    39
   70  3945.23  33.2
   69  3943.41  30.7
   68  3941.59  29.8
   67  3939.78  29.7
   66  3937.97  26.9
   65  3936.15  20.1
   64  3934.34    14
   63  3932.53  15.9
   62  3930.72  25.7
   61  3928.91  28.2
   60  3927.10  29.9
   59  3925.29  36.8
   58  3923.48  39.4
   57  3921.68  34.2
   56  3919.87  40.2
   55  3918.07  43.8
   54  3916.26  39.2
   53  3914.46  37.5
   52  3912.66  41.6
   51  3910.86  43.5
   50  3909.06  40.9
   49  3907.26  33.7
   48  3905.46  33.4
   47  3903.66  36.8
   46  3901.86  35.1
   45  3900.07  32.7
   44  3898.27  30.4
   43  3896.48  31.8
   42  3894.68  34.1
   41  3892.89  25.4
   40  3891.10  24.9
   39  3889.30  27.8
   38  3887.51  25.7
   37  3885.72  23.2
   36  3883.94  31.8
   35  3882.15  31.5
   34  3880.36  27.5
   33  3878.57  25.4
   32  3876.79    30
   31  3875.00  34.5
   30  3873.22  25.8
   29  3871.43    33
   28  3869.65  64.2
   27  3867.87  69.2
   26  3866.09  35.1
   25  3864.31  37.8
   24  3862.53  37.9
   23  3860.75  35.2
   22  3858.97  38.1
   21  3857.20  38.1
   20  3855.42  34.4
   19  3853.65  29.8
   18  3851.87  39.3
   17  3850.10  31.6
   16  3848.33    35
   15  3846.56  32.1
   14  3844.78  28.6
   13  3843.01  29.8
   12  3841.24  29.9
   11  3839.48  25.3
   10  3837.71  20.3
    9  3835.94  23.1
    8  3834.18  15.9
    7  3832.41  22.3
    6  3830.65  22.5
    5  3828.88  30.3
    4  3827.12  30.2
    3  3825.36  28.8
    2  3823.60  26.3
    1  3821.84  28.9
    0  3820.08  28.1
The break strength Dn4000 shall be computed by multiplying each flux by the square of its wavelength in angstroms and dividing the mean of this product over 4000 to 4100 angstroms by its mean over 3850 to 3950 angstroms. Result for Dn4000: 1.29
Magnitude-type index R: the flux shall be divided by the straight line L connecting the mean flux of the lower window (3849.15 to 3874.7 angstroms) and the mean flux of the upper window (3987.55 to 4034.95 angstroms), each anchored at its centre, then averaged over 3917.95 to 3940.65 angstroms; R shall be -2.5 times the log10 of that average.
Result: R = 0.34 mag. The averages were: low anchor 39.1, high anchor 41.1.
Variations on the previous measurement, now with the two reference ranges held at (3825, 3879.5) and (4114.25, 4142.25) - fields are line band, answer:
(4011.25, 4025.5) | -0.13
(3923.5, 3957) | 0.19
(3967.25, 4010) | 0.06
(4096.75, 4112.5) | 0.15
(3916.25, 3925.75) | -0.13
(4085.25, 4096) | 0.05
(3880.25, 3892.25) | 0.22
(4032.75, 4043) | -0.13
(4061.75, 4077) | -0.01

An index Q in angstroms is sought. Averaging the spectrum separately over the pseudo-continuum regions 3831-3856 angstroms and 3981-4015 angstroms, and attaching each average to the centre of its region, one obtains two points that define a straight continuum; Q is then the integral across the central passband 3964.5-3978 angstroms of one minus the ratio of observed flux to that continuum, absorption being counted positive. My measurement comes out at 5.1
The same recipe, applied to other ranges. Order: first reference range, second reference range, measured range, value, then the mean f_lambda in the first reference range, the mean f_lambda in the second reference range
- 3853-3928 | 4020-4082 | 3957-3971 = 4.24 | 35.3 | 41.1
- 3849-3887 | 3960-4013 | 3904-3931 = -1.44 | 35.8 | 33.7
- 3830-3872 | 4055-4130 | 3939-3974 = 6.15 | 33.8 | 38.3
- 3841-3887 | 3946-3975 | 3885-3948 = -0.55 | 34.9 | 28.9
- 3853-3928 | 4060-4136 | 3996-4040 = -4.95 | 35.3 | 38.3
